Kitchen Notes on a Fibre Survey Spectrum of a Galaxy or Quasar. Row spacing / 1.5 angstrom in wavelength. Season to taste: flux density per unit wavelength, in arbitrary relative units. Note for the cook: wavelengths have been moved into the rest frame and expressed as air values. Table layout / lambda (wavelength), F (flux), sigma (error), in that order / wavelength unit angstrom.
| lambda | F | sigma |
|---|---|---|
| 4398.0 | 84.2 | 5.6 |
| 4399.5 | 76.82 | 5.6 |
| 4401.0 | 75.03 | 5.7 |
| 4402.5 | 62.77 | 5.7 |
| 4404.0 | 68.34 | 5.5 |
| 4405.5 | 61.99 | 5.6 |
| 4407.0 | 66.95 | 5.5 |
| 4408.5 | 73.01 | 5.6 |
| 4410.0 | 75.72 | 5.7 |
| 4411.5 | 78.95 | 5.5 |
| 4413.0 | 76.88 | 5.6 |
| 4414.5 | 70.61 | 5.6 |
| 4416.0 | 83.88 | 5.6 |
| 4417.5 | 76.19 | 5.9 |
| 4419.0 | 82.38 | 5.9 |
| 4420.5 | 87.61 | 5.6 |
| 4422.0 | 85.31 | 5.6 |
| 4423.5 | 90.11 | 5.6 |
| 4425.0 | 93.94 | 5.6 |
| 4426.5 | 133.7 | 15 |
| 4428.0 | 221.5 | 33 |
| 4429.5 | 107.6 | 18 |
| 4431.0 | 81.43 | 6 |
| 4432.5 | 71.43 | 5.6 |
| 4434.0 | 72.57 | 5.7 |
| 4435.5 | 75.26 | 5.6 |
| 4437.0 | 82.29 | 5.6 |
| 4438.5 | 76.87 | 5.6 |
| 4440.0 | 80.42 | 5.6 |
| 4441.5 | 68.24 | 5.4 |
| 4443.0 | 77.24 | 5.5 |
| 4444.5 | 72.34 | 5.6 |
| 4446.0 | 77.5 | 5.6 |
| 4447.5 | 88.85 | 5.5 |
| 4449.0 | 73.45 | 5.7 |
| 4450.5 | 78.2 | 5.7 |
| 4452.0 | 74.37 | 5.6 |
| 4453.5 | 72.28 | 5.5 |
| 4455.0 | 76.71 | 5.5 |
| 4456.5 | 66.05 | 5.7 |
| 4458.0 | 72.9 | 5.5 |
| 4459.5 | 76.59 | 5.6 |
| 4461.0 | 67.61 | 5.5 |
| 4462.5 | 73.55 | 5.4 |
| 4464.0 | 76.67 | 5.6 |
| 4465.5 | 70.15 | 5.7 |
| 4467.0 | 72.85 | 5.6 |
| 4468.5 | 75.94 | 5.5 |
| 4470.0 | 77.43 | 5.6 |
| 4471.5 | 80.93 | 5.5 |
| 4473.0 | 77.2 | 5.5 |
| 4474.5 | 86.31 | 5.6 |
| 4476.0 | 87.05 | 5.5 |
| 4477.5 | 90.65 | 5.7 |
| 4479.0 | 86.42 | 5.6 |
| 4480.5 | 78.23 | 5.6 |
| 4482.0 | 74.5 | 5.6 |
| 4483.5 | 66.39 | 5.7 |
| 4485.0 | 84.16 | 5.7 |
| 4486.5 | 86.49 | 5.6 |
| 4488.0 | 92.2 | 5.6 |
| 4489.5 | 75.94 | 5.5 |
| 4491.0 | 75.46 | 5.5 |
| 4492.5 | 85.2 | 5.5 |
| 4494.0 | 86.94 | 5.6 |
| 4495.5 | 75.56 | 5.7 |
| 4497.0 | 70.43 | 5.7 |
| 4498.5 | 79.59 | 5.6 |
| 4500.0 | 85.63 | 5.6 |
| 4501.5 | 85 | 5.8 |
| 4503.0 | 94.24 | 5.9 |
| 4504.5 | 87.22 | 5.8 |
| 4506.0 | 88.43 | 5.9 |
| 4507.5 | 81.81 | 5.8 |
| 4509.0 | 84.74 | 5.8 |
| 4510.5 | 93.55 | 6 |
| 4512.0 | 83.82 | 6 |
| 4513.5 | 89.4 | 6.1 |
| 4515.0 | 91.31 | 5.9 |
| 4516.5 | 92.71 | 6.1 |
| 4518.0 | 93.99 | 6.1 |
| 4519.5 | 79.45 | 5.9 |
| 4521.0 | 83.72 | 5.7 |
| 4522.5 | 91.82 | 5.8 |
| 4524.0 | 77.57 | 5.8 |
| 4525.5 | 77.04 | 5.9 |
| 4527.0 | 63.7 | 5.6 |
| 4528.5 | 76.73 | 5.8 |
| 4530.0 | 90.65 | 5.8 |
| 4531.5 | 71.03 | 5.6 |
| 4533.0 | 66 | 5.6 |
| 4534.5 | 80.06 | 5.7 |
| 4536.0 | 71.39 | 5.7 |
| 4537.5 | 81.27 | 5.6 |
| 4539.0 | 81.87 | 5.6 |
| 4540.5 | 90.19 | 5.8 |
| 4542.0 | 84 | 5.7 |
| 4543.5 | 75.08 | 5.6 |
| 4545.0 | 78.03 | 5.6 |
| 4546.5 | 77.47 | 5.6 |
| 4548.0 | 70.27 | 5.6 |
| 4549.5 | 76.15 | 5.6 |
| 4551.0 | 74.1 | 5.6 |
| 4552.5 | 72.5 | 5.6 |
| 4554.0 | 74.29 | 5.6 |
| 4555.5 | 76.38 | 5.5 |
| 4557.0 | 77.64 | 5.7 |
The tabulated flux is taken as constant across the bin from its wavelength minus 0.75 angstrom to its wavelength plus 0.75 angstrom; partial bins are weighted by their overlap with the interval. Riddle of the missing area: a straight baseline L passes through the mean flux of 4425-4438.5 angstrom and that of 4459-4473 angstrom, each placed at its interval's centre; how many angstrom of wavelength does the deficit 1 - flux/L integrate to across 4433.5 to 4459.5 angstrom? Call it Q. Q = 4.32 angstrom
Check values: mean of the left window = 103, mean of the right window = 74.7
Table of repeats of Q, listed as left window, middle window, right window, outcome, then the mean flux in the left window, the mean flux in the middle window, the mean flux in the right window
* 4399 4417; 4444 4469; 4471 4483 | 1.6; 72.6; 74.5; 82.4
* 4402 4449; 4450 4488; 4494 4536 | 2.8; 84.5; 77.5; 82.7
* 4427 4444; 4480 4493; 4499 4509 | 1.2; 92.6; 79.8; 86.7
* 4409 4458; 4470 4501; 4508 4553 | 0.6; 85.1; 81.2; 80.7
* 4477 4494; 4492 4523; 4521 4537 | -2.6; 81.5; 85.9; 77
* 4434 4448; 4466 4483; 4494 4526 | 0.2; 77.2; 80.3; 85.2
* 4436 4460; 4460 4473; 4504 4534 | 0.5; 75.9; 74.6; 83.2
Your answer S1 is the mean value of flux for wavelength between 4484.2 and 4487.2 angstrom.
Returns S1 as 85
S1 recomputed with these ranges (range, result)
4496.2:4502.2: 80.1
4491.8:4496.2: 82.6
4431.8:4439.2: 75.7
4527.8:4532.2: 79.6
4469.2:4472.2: 79.1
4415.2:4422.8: 83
